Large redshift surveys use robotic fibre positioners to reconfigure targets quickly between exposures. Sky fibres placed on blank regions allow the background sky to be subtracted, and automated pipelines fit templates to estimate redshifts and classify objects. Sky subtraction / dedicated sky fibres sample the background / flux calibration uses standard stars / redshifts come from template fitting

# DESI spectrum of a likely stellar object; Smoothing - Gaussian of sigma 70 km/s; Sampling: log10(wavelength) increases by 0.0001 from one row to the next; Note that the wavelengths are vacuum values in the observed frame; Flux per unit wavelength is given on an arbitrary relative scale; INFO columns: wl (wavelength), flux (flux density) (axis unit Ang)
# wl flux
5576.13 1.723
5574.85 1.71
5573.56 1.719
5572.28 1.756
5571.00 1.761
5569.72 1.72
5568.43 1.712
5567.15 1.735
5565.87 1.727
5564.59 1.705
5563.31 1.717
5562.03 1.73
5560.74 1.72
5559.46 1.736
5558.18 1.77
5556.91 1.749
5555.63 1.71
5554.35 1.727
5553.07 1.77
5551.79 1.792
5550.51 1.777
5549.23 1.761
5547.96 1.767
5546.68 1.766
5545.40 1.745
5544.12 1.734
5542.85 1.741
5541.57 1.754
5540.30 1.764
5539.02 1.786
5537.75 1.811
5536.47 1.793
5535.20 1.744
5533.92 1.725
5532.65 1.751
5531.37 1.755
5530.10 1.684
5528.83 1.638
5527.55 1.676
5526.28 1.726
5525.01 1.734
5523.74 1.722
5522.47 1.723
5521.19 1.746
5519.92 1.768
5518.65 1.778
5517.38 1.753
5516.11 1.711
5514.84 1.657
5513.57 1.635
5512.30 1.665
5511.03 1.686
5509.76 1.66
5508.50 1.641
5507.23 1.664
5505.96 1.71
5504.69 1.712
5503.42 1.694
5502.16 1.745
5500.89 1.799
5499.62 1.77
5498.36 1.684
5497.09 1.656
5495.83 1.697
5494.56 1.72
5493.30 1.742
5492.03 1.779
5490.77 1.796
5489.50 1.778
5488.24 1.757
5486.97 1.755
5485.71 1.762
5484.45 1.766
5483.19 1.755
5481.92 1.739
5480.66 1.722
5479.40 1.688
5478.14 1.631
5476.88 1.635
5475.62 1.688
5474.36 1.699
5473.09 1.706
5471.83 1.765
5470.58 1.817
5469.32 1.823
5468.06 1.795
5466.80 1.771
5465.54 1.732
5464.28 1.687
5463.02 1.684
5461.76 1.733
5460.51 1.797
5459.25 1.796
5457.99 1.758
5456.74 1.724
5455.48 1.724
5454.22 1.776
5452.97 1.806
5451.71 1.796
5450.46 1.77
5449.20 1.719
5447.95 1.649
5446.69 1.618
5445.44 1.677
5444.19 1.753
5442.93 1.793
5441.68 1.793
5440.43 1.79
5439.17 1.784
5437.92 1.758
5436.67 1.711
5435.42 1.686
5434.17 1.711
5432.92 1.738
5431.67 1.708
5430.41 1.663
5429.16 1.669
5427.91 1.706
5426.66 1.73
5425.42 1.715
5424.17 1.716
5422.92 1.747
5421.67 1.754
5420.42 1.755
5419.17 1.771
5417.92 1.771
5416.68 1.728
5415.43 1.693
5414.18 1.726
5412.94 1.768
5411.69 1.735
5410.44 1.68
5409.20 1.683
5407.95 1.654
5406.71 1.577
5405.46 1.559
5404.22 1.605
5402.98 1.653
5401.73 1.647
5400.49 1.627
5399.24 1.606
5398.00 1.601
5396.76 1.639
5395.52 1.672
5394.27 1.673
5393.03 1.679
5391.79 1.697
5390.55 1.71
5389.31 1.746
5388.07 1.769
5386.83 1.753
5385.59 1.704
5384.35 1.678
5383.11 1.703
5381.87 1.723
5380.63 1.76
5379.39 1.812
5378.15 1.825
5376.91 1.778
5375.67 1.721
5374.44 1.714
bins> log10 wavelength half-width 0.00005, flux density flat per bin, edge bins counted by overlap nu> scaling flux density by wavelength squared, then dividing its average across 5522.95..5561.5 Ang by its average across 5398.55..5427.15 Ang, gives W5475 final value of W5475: 1.08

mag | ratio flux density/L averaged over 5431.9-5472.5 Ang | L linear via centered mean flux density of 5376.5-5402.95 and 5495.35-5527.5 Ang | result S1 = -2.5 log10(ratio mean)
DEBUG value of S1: -0.03 mag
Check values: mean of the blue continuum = 1.7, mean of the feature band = 1.75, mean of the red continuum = 1.71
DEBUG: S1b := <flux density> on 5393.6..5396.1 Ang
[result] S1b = 1.67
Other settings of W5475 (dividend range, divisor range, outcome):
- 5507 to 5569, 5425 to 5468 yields 1.03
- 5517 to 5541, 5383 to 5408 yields 1.10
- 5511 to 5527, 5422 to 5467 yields 1.02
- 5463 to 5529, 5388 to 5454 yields 1.04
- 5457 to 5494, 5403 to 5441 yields 1.04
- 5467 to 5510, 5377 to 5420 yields 1.05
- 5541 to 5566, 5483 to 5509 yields 1.03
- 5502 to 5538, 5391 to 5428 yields 1.06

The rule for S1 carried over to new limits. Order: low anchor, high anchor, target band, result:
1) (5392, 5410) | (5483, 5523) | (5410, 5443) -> -0.05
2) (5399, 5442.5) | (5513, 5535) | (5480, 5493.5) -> -0.03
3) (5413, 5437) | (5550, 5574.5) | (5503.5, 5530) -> 0.02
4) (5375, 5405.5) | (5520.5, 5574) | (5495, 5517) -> 0.02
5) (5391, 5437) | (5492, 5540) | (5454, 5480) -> -0.02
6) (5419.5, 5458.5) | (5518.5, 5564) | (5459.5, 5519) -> 0.01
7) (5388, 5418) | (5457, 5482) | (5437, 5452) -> -0.02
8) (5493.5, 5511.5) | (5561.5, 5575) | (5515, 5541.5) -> -0.02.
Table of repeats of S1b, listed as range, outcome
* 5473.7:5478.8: 1.66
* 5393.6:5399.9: 1.64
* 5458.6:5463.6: 1.75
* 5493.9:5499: 1.69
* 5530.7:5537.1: 1.75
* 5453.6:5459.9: 1.75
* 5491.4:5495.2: 1.75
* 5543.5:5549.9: 1.75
